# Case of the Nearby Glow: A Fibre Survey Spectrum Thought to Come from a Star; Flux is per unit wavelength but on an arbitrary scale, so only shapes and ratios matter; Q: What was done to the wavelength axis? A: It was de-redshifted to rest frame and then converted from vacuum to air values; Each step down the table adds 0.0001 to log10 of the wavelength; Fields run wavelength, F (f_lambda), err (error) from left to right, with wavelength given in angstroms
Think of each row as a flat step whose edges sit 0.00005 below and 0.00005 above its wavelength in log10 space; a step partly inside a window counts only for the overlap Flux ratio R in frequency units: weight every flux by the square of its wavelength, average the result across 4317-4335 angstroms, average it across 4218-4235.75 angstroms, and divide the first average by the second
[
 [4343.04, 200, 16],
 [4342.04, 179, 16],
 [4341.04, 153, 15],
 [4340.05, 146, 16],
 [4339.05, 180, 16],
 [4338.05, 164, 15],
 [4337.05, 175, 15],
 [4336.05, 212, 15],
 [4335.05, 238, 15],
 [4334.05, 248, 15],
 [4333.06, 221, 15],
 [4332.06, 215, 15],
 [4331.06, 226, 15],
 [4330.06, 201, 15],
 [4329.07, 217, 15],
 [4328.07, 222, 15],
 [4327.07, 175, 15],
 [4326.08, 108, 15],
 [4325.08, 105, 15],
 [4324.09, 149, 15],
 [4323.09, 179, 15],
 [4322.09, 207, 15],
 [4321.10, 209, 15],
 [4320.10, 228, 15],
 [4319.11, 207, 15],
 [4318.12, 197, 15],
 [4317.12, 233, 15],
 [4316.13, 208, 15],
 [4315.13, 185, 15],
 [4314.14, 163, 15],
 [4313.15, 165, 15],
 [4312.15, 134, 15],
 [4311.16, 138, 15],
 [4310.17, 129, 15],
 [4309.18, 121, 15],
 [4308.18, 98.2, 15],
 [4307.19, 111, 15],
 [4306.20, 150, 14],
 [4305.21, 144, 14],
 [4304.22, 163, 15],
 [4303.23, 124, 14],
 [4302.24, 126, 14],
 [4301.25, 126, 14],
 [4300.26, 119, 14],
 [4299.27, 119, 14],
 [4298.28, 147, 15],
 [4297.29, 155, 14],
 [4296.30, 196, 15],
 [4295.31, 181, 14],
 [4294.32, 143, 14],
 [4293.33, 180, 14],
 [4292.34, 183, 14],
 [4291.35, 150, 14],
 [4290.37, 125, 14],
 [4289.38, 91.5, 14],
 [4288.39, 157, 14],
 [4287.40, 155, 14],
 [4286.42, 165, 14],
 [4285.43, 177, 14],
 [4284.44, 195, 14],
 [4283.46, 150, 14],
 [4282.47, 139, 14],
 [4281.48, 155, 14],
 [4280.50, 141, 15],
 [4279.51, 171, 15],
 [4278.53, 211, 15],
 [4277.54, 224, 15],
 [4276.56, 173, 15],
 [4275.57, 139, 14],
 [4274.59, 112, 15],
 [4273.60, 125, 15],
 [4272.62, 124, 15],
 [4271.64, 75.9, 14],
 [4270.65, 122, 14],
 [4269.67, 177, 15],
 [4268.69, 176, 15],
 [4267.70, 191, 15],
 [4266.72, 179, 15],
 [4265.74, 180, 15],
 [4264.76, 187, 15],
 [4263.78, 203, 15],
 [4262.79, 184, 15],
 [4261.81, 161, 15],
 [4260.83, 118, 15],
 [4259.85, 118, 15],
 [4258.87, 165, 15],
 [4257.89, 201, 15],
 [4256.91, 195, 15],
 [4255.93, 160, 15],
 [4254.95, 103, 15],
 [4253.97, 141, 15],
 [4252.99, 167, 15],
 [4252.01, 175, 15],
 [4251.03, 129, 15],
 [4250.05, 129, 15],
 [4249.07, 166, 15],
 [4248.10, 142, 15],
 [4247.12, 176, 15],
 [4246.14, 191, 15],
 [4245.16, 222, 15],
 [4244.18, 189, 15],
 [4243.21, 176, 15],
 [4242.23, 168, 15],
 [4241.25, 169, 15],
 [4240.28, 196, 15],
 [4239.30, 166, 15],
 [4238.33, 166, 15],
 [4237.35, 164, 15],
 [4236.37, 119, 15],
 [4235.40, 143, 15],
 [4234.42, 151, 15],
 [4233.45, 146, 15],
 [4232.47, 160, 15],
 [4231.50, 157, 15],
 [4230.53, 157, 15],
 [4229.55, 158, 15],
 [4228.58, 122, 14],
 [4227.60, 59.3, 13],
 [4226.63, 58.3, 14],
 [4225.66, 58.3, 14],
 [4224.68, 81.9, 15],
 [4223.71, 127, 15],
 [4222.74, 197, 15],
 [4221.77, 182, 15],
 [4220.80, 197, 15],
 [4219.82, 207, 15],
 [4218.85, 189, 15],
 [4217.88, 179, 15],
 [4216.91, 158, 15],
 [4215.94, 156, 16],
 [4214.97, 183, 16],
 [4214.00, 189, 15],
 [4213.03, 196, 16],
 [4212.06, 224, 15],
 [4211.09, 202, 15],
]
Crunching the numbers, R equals 1.45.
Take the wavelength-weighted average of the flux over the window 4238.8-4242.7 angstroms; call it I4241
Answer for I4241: 175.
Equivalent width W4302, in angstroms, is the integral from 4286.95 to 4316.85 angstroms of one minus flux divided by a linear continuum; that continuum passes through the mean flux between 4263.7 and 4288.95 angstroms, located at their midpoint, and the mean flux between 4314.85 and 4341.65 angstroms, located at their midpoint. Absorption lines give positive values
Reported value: 5.0 angstroms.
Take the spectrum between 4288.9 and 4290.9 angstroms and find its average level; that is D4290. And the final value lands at 110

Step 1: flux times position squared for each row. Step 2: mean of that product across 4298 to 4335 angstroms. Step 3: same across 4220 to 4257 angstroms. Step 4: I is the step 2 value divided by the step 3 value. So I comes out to 1.16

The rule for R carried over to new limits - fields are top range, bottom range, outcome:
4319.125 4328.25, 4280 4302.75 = 1.18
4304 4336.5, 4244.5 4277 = 1.17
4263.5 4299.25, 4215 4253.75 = 1.05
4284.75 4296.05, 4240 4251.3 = 0.93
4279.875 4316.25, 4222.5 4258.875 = 1.01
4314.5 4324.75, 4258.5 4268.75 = 1.20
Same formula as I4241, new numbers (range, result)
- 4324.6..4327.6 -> 130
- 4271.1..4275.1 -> 110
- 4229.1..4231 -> 157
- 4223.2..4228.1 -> 77.6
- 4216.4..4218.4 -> 169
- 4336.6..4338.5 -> 169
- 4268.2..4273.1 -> 135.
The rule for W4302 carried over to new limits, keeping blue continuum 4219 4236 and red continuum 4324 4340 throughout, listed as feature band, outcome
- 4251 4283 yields 0.1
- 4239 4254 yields -2.1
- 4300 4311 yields 3.0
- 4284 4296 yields 0.8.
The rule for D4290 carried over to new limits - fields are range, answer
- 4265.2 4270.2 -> 180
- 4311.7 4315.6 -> 162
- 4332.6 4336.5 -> 230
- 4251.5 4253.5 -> 170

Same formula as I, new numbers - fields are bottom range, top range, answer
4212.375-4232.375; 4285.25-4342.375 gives 1.16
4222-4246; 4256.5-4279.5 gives 1.12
